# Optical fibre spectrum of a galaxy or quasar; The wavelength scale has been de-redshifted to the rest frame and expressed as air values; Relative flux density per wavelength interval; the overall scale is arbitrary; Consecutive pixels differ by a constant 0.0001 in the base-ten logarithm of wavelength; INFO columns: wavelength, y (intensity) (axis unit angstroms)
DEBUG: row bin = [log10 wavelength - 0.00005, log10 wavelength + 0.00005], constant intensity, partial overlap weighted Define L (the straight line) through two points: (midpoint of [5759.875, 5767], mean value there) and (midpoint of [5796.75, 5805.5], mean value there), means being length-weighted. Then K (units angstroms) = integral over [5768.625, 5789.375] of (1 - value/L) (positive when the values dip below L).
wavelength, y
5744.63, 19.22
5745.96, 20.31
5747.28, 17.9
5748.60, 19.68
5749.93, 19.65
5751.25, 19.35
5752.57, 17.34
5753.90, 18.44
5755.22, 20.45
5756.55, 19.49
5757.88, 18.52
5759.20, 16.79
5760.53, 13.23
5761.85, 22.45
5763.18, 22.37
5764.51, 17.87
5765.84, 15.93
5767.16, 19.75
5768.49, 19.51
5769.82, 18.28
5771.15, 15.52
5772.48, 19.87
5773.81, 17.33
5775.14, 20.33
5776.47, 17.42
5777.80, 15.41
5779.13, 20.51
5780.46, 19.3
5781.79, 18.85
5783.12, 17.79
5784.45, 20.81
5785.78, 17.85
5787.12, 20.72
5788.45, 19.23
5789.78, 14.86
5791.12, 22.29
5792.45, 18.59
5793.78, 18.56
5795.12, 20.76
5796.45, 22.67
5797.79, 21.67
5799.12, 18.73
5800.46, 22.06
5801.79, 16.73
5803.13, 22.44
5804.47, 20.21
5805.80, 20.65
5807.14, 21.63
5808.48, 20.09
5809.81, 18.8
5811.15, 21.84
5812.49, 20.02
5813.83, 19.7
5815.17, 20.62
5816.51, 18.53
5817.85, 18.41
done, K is 0.8 angstroms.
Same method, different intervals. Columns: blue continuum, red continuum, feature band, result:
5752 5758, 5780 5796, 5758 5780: 0.8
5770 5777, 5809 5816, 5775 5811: -0.9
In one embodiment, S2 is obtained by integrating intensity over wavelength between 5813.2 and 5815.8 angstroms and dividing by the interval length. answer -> 20.2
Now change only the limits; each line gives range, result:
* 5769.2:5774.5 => 17.7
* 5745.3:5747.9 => 19.1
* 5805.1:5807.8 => 21.2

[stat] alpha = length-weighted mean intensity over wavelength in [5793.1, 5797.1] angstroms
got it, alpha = 20.7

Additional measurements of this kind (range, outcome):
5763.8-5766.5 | 17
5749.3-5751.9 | 19.5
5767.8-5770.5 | 18.9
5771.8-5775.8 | 19.2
